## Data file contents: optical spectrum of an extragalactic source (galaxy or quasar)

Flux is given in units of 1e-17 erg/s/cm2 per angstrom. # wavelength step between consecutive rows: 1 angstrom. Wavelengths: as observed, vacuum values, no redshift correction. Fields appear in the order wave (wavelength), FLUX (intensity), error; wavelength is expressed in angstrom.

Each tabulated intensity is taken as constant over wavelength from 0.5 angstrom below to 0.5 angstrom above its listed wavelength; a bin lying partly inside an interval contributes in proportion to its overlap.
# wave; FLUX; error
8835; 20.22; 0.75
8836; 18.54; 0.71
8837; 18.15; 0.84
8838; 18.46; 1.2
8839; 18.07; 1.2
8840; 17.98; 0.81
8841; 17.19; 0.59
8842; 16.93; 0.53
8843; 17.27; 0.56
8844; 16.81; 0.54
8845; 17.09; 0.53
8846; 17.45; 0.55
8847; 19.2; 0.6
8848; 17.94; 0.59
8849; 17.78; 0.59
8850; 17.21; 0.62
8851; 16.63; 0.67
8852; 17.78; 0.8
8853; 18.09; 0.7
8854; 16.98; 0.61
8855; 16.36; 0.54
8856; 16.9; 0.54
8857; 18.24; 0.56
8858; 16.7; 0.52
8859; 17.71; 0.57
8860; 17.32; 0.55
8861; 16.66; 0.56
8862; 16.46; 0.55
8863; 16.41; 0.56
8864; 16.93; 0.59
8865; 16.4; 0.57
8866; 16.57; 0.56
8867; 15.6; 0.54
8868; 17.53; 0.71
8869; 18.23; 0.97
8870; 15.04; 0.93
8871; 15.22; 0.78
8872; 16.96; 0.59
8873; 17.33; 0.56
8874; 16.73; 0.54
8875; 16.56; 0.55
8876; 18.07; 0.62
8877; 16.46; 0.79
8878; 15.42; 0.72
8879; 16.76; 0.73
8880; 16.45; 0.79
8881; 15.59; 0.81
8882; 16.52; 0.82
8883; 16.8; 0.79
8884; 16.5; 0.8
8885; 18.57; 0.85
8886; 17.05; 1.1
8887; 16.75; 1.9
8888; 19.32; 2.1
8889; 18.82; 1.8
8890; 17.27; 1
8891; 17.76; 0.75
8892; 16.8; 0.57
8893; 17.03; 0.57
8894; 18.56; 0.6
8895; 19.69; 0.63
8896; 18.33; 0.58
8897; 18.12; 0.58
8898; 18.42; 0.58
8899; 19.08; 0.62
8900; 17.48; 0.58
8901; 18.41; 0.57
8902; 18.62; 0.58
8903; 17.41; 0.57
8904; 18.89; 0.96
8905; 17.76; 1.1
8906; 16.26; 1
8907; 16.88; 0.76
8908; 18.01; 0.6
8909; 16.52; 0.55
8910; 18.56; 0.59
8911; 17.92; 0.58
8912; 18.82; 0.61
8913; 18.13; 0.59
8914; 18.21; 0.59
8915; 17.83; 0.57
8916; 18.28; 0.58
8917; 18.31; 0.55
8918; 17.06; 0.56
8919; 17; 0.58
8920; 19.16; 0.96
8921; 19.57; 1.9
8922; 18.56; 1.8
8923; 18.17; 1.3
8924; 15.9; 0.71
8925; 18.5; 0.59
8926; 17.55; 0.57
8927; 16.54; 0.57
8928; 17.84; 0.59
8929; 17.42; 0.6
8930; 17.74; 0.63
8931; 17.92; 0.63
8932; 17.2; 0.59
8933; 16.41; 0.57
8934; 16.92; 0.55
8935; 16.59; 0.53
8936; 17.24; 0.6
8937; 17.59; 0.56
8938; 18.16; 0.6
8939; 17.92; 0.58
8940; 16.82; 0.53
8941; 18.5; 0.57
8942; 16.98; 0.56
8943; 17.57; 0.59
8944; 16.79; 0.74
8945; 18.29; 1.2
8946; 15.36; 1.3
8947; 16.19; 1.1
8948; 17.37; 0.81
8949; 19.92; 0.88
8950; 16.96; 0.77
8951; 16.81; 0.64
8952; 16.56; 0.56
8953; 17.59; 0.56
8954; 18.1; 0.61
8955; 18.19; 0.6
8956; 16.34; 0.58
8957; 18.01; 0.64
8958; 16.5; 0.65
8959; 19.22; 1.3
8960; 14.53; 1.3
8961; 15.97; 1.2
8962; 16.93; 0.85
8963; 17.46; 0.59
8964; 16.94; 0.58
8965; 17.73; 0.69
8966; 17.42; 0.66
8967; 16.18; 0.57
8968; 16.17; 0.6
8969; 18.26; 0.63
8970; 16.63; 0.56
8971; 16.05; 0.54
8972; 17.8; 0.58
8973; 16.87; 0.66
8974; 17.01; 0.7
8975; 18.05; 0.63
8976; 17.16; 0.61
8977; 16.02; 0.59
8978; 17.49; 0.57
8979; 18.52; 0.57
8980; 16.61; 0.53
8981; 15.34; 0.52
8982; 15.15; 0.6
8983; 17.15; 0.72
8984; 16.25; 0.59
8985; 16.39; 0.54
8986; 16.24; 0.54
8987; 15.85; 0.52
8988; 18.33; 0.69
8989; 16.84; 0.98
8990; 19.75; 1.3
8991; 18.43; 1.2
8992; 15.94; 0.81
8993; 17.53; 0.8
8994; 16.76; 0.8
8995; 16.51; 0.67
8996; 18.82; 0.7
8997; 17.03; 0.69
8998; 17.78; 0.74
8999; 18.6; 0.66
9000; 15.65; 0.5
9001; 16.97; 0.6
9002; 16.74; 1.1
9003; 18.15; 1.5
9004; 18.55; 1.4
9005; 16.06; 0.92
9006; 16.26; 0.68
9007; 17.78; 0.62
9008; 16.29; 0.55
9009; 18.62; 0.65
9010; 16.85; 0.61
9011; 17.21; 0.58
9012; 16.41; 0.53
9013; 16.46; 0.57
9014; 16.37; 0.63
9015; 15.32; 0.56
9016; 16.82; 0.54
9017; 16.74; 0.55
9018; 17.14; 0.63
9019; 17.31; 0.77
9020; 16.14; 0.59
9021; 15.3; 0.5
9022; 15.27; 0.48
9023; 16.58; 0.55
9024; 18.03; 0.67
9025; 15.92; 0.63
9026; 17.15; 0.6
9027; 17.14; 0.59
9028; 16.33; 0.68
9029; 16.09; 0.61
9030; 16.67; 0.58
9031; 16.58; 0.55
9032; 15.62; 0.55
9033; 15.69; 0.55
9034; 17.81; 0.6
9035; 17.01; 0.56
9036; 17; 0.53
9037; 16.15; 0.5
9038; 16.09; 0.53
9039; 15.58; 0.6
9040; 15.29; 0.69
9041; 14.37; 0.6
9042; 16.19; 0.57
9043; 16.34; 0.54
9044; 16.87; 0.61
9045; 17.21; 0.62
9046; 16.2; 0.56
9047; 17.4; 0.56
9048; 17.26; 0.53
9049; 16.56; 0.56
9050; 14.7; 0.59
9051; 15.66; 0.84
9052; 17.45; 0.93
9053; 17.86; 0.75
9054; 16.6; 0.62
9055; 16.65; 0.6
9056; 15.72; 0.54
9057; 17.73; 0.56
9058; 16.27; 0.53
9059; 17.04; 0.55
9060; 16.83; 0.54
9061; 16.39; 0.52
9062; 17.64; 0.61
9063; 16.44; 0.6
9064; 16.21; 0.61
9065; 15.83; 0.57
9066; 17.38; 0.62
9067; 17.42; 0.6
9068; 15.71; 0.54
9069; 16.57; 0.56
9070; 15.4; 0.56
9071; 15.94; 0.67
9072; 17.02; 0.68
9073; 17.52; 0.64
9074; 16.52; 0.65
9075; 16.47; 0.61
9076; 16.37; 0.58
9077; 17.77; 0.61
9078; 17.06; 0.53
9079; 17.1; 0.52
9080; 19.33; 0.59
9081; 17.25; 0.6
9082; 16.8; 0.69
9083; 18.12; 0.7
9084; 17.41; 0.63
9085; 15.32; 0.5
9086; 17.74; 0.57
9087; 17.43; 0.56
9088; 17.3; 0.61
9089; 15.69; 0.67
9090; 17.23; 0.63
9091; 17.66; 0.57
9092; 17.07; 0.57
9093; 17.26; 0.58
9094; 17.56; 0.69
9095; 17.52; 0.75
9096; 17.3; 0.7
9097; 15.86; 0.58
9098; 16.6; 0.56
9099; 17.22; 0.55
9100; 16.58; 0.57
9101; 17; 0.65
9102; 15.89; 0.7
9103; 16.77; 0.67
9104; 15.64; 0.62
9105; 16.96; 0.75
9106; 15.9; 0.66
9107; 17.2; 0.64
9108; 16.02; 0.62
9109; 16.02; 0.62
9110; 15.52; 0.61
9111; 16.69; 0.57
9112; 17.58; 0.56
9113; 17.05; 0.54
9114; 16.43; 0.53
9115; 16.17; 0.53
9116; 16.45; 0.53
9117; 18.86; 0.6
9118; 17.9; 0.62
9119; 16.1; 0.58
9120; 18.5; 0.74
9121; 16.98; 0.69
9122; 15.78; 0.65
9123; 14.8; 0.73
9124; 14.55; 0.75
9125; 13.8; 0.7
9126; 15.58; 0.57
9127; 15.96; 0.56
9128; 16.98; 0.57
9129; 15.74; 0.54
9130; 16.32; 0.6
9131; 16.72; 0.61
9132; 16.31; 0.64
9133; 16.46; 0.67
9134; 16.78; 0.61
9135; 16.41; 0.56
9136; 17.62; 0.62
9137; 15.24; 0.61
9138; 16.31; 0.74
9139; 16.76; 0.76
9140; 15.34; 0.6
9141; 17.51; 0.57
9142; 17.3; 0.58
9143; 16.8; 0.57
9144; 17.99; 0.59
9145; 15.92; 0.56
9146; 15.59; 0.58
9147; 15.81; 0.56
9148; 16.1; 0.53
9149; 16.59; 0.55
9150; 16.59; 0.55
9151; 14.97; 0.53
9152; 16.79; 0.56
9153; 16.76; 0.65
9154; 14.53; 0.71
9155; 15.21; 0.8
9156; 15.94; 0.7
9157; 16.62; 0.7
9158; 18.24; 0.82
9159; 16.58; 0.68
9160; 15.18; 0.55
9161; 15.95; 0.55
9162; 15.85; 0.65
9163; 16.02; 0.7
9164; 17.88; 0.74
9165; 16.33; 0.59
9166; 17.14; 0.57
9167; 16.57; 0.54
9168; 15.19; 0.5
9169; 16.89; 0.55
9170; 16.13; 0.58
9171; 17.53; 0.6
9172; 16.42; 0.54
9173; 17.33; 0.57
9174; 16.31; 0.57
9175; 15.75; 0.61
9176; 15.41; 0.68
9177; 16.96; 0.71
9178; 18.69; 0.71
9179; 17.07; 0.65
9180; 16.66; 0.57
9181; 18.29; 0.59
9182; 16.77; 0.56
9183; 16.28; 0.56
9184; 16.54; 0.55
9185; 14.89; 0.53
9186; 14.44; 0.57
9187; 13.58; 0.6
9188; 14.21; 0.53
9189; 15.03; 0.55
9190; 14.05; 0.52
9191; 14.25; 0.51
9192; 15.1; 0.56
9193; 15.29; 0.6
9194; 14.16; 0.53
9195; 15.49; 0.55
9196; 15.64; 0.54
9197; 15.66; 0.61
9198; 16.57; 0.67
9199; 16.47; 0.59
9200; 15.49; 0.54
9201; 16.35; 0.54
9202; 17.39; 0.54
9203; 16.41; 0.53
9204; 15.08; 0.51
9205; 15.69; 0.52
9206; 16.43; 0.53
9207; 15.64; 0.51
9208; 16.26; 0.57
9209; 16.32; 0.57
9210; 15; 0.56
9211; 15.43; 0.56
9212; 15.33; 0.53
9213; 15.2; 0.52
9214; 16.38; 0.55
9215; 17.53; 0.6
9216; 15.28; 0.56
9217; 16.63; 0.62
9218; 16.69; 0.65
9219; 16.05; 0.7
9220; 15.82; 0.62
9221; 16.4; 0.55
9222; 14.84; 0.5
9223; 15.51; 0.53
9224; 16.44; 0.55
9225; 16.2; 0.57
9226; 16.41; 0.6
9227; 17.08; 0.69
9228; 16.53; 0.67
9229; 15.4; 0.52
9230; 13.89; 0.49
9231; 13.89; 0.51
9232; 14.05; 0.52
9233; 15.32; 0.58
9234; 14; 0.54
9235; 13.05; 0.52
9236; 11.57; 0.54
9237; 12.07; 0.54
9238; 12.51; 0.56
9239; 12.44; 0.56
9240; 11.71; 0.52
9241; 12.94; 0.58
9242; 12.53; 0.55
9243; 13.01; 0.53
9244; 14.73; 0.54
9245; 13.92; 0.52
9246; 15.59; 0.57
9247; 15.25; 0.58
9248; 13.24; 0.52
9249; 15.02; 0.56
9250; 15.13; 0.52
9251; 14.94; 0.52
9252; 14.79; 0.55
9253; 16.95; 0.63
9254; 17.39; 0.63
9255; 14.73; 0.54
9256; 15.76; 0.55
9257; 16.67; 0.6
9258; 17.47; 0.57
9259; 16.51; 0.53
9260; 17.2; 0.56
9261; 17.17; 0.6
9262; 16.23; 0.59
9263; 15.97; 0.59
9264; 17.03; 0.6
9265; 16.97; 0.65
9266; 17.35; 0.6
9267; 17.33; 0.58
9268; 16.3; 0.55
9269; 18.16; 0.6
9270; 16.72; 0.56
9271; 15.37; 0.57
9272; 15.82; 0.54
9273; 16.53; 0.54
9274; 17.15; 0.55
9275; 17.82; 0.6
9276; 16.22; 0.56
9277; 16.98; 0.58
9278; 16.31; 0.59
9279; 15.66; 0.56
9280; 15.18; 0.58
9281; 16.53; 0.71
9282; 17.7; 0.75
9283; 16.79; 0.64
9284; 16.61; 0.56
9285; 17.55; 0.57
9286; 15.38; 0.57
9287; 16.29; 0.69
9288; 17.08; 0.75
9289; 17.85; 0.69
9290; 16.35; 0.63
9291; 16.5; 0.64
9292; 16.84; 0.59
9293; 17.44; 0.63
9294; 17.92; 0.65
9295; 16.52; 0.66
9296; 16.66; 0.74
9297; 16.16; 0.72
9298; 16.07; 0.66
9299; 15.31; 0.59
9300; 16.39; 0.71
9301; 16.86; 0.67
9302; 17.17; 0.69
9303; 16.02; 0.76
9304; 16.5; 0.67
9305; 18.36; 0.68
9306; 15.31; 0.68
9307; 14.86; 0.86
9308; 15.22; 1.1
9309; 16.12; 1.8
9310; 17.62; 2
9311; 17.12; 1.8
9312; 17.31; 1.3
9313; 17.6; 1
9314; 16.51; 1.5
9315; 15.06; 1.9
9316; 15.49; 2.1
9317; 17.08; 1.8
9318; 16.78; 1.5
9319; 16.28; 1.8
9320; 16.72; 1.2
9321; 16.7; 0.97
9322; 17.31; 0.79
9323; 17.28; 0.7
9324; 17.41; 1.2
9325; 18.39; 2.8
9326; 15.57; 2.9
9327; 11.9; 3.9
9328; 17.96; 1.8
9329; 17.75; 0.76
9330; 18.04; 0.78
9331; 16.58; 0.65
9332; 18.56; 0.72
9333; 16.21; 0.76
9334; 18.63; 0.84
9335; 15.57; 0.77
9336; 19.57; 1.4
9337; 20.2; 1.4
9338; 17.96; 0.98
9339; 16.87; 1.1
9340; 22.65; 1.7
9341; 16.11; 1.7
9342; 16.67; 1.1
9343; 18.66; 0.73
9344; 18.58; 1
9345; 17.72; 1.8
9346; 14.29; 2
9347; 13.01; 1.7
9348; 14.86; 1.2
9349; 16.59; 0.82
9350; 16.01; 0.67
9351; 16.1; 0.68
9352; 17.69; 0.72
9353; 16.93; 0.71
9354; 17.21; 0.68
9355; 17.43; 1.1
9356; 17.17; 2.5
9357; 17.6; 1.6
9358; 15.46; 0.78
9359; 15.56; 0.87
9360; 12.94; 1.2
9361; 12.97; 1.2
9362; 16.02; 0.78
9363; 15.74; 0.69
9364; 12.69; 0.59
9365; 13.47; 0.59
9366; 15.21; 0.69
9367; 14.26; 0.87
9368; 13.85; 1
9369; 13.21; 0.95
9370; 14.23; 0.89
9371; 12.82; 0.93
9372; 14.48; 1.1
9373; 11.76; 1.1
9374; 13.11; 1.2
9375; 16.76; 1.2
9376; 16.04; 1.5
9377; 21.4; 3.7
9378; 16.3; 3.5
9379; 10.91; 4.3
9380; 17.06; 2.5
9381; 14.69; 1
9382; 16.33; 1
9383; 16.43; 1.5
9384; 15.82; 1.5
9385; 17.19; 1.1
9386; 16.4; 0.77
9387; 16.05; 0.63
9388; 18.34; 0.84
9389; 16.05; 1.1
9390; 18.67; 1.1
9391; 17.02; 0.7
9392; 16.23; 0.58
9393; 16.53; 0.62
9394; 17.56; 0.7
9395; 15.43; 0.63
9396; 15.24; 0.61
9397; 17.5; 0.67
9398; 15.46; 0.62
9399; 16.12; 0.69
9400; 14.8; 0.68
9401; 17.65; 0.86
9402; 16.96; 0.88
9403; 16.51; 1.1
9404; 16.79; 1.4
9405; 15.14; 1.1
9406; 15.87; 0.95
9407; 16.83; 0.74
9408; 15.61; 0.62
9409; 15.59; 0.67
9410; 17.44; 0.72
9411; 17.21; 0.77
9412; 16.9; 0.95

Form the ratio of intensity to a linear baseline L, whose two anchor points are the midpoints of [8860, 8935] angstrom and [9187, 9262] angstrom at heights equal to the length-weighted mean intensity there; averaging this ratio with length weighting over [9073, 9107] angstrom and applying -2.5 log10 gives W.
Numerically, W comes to -0.05 mag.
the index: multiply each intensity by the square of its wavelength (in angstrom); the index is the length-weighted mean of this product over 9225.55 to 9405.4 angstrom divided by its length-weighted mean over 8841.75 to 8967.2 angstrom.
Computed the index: 1.01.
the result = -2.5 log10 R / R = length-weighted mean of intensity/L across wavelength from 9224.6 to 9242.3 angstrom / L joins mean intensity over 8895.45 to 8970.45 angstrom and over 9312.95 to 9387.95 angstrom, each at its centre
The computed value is 0.185 mag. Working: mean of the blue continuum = 17.5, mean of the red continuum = 16.2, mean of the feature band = 14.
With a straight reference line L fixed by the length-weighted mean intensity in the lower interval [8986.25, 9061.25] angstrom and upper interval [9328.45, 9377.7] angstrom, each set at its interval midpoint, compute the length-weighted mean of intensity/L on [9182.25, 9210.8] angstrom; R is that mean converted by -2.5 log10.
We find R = 0.07 mag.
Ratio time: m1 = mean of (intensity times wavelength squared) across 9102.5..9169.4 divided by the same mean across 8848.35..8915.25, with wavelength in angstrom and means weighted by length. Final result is 1.00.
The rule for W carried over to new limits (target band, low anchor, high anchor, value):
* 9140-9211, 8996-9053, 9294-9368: 0.03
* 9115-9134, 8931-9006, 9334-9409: 0.03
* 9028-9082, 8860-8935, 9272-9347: 0.04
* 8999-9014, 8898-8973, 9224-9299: 0.01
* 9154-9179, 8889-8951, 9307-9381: 0.02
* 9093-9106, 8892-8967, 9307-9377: 0.02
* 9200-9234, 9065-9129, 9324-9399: 0.04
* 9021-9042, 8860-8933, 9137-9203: 0.03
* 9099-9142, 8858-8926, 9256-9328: 0.04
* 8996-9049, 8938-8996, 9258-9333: 0.02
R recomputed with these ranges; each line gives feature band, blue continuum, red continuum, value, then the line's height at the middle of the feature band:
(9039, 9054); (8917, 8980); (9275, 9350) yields 0.05 mag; 17.2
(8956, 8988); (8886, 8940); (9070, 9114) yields 0.04 mag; 17.5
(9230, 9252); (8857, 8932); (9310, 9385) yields 0.20 mag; 16.5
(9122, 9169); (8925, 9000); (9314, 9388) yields 0.03 mag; 16.7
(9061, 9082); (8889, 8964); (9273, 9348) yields 0.03 mag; 17.3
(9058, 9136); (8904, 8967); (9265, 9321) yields 0.03 mag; 17.1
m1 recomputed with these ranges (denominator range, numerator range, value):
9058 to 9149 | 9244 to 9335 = 1.03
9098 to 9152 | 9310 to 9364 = 1.07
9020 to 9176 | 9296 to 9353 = 1.07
